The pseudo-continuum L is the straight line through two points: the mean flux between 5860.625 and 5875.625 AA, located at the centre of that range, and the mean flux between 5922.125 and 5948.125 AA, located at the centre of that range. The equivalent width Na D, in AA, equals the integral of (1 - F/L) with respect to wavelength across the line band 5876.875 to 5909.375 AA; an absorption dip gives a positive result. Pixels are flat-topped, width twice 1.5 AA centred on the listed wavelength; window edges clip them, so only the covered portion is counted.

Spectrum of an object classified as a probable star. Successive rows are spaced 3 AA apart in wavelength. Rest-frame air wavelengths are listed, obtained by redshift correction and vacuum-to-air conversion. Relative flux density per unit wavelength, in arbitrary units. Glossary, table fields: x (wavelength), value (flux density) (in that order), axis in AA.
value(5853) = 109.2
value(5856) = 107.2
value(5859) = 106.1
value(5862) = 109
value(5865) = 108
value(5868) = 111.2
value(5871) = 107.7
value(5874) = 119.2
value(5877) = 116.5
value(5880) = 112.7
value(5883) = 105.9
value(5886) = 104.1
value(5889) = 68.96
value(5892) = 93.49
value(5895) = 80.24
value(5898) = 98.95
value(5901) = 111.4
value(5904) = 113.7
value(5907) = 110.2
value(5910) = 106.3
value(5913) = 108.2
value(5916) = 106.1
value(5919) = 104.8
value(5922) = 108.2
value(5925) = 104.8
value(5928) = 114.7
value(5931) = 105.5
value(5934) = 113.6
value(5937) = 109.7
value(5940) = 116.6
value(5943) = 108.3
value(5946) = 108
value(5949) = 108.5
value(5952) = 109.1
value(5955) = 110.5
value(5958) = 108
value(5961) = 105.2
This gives 2.9 AA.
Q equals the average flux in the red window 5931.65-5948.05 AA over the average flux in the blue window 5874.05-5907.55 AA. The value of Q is 1.09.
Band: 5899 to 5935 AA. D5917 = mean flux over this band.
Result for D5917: 109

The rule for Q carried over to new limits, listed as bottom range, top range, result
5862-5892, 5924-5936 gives 1.04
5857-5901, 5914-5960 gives 1.06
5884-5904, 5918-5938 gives 1.15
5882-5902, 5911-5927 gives 1.13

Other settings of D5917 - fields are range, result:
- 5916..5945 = 109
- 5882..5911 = 99.1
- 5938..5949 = 111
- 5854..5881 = 111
